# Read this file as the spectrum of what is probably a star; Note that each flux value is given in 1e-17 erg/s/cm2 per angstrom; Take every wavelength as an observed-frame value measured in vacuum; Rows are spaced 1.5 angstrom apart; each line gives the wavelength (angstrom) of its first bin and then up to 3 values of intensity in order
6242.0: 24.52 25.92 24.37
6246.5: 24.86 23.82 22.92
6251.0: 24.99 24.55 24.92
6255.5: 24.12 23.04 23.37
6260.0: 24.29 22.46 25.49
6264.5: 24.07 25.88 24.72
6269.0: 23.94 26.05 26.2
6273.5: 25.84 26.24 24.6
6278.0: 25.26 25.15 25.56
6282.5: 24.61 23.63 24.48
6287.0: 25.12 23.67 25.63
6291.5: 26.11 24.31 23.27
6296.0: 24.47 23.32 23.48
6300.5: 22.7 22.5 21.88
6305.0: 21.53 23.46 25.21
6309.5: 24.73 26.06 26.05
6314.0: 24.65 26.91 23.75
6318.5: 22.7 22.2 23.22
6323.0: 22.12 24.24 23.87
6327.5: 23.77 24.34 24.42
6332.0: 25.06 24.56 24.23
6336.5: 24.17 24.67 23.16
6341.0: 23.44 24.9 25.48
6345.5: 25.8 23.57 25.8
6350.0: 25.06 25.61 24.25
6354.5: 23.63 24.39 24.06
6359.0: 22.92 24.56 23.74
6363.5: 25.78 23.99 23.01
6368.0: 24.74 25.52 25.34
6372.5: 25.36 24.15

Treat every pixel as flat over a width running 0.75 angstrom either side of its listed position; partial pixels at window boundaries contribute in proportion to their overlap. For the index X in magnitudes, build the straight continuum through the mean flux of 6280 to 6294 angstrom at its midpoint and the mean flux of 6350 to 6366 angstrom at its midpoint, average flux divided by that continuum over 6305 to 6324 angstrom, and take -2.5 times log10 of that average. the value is 0.02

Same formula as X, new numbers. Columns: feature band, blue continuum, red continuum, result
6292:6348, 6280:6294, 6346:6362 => 0.02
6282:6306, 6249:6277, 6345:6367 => 0.03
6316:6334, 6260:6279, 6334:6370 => 0.04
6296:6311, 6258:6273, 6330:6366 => 0.05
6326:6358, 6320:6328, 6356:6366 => -0.03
